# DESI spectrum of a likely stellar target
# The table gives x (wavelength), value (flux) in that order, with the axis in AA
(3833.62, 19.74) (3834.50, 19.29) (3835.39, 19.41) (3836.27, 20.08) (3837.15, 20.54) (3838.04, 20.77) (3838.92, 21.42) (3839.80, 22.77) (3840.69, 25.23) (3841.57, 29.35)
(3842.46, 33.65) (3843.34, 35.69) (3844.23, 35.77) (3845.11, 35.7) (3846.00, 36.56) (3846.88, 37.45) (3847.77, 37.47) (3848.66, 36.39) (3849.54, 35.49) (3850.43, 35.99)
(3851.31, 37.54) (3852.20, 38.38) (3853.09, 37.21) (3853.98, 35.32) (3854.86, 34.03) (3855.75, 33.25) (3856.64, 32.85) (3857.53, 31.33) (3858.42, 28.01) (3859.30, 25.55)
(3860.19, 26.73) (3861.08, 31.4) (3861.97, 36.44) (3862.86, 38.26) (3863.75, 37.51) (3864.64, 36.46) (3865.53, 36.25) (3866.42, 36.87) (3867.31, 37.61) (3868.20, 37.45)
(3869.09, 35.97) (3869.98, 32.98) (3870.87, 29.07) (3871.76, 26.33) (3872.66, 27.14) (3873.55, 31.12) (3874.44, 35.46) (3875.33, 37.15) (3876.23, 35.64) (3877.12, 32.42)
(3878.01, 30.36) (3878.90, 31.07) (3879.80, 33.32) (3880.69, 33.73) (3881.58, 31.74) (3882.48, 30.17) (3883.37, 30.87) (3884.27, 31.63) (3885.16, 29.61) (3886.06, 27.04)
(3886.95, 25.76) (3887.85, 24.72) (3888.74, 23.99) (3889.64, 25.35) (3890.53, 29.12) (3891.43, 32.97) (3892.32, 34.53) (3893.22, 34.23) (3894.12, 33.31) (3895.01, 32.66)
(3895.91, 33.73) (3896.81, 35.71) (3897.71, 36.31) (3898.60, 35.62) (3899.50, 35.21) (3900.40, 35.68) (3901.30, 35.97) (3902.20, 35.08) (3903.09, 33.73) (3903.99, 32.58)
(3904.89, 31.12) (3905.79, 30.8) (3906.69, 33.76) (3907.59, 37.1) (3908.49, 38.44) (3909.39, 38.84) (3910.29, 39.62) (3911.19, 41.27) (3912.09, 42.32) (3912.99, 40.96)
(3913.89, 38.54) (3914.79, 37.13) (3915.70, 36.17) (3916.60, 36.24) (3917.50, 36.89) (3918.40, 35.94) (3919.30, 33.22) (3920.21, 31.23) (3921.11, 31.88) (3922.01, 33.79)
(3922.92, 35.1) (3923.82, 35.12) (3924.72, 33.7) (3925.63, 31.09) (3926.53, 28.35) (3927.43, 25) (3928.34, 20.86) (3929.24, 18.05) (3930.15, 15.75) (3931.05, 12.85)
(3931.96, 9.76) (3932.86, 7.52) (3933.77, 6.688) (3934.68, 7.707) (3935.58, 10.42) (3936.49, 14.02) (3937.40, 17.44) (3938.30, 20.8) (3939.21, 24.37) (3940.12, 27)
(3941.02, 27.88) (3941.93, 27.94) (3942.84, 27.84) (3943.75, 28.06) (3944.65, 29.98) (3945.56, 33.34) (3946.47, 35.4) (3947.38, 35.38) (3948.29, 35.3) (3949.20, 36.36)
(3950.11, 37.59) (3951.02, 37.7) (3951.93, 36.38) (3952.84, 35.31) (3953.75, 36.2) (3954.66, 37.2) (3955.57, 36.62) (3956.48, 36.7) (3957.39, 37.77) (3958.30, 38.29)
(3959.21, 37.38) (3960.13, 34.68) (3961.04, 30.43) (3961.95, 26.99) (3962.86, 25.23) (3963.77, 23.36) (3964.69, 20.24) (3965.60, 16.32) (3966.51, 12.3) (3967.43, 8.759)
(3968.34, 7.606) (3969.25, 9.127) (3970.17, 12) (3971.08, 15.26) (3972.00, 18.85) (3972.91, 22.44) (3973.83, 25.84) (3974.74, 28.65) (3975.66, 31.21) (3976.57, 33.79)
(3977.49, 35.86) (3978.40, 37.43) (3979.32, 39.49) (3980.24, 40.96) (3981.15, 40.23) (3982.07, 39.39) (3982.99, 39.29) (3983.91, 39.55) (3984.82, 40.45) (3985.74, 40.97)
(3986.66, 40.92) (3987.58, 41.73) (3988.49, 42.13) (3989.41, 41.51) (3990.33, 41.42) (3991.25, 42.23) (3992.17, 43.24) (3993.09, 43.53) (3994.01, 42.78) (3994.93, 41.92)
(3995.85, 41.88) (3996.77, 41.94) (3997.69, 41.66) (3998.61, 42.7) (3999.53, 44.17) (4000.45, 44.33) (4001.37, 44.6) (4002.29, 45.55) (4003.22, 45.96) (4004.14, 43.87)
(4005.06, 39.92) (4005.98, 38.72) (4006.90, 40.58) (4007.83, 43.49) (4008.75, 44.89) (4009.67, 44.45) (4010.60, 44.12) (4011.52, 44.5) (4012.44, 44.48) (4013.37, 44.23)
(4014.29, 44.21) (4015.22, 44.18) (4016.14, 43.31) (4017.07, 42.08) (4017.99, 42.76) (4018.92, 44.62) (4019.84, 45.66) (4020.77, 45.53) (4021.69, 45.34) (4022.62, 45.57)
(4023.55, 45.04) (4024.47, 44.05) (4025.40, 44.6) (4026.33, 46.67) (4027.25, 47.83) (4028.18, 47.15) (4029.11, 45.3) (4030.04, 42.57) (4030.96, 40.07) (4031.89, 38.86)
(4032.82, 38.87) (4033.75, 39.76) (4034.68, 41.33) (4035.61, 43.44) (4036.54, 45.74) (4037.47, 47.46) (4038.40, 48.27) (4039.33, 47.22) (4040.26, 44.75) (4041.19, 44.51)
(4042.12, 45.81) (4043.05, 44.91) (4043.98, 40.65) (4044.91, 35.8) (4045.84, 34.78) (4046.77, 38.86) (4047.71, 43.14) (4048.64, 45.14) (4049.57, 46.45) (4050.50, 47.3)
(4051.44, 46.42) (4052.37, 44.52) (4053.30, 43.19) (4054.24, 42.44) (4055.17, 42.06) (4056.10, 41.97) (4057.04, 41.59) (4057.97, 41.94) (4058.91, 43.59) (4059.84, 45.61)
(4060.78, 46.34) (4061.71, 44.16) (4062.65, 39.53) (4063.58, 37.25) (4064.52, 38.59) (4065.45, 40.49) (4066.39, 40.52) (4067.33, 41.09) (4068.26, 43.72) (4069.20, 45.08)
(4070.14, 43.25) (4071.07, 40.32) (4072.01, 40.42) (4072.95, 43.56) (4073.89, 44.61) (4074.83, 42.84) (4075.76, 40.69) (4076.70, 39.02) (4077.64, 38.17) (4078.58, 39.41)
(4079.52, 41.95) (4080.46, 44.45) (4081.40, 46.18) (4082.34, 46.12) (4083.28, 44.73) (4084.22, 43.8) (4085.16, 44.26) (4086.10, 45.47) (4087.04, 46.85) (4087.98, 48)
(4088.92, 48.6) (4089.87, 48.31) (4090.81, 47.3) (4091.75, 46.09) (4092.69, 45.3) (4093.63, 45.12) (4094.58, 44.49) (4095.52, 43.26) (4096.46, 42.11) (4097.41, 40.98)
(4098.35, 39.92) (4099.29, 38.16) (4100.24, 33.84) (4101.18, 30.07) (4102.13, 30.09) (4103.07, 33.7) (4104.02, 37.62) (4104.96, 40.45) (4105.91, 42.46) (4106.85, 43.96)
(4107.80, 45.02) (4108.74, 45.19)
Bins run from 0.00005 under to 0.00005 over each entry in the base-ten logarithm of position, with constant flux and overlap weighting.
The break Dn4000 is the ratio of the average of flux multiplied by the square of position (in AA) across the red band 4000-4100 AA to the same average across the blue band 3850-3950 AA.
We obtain 1.5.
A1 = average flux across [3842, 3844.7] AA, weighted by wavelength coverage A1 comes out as 35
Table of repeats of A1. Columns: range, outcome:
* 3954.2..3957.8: 37.1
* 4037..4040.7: 46.9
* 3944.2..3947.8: 33.5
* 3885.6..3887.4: 26.4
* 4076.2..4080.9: 40.5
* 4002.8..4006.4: 42.2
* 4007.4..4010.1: 44.4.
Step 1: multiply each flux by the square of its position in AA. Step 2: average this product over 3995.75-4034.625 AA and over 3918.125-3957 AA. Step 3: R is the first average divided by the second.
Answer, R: 1.7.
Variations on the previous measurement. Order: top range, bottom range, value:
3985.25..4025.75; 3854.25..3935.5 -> 1.46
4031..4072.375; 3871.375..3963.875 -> 1.48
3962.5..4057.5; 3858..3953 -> 1.34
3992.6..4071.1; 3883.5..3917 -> 1.36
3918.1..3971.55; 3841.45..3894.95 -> 0.82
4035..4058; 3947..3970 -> 1.58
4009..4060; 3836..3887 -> 1.48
